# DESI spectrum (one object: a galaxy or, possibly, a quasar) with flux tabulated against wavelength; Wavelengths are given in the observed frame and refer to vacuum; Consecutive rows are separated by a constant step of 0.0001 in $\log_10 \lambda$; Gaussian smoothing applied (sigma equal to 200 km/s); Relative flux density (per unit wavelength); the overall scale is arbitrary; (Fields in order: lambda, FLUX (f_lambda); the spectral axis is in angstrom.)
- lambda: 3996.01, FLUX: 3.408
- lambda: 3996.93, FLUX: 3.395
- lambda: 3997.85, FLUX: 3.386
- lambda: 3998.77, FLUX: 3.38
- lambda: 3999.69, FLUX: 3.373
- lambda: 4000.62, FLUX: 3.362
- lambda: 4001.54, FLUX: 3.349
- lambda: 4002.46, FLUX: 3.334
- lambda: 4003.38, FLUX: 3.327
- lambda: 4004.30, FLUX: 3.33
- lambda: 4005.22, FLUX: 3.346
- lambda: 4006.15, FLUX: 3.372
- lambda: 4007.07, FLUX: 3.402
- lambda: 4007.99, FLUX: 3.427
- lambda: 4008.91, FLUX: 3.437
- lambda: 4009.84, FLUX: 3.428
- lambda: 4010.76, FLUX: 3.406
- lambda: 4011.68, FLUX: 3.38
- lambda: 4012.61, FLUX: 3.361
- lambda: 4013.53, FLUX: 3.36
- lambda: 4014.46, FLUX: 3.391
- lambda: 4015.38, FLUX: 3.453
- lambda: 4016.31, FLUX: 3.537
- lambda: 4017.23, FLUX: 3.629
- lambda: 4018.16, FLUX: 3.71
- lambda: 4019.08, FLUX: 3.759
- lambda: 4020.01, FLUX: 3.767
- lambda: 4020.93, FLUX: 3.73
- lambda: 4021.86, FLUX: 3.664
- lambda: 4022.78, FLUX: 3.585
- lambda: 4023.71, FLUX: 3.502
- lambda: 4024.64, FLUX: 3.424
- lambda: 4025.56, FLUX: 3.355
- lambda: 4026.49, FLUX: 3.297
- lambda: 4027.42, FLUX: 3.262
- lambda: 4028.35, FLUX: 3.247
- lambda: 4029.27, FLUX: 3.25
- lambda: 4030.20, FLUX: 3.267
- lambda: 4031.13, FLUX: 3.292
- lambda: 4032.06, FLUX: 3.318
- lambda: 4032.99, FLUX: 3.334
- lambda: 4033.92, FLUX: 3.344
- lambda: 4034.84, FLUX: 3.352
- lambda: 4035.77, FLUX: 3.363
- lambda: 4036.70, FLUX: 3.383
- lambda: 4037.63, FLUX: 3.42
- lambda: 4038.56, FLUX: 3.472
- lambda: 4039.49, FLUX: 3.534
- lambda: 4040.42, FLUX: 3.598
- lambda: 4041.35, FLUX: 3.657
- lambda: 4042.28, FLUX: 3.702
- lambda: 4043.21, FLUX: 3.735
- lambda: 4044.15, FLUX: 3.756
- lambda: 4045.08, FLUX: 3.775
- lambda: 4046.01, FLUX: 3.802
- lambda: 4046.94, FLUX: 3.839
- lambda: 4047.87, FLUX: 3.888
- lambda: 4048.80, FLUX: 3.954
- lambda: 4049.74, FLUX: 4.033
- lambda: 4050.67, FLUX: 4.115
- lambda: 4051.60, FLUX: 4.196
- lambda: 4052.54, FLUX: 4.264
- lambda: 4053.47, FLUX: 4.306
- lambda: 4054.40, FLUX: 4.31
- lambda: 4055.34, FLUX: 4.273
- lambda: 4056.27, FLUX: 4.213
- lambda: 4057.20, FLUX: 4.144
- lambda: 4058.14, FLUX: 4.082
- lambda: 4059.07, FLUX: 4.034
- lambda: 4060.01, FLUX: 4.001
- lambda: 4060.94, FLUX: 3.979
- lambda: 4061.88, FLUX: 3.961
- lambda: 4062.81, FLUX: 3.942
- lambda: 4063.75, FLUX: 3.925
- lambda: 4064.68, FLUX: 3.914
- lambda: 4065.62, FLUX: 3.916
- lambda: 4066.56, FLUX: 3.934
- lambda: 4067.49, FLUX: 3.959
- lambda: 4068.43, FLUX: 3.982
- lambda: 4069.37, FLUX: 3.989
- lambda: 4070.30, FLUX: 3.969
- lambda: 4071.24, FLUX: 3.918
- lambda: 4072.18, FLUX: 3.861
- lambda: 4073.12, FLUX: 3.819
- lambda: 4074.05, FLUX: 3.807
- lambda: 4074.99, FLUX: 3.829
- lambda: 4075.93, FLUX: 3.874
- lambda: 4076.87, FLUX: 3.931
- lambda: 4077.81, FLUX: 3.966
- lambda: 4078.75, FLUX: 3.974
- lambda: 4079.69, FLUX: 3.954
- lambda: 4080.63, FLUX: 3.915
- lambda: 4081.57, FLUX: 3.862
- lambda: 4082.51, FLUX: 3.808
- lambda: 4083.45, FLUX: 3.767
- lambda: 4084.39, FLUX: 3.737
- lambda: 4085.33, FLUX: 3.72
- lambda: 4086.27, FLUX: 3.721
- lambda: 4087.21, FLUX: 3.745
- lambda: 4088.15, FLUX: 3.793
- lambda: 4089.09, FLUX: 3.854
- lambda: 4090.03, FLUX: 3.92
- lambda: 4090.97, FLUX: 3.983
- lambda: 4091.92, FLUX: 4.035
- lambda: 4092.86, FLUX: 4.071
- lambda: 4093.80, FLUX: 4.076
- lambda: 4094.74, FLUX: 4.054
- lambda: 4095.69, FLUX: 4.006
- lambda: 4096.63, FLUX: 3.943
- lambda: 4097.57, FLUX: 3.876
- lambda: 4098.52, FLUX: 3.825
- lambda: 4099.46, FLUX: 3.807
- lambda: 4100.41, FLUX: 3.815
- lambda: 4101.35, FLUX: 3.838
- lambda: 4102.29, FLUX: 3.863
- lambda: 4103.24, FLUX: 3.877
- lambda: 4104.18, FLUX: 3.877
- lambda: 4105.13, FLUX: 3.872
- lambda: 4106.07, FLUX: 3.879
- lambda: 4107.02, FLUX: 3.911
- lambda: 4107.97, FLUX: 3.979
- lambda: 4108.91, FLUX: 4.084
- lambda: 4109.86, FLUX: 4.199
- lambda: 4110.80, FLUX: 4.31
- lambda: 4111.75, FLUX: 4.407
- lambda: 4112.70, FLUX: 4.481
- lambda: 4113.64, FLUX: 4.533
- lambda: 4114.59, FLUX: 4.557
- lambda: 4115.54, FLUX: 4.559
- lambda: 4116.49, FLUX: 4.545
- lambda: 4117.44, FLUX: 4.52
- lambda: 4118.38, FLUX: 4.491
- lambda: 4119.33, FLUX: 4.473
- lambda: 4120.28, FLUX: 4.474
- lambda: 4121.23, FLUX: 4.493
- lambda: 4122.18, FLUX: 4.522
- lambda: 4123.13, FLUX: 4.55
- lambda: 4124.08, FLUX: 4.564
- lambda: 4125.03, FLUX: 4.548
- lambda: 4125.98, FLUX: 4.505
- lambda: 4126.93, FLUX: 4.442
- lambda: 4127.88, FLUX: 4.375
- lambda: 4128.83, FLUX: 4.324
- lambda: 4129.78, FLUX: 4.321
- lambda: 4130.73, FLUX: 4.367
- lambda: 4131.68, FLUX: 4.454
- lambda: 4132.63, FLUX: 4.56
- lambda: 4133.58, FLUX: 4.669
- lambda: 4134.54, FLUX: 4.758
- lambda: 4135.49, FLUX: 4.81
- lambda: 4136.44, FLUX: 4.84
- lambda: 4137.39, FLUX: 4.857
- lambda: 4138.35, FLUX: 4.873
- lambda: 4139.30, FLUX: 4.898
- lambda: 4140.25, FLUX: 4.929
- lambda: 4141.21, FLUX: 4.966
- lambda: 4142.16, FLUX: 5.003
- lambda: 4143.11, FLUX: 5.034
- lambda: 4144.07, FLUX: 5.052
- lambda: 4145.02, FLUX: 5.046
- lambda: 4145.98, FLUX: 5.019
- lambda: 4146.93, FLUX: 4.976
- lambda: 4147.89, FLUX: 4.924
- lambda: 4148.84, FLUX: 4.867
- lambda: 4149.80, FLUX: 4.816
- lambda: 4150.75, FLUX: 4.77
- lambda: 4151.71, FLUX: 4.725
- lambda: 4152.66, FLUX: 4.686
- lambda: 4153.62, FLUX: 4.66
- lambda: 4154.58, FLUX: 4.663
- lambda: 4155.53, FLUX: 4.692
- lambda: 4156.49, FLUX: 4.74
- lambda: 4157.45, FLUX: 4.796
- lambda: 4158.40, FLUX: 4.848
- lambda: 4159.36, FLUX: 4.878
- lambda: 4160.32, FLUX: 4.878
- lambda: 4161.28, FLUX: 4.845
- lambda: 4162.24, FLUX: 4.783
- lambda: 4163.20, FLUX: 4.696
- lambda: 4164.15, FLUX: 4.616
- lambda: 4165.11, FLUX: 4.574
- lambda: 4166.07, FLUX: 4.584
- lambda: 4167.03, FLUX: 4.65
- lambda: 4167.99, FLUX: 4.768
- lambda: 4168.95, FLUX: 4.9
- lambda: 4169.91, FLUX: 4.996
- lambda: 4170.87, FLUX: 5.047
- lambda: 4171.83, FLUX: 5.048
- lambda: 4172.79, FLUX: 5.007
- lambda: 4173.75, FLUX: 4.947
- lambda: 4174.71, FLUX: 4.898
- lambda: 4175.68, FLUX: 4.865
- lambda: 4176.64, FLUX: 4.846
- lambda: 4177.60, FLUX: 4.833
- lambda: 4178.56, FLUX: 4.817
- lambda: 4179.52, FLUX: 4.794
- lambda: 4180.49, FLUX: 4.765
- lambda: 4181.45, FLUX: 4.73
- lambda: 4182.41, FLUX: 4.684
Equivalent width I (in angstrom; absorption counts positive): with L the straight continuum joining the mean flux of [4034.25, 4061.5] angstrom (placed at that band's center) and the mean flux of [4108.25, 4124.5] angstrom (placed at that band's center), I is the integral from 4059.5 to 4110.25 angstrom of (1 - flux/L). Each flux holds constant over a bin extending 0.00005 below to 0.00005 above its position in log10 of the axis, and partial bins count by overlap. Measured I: 3.3 angstrom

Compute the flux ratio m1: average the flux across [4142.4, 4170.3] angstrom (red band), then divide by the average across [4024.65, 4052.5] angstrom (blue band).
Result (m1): 1.3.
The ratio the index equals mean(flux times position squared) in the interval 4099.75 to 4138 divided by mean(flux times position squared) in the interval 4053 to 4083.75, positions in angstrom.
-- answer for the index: 1.1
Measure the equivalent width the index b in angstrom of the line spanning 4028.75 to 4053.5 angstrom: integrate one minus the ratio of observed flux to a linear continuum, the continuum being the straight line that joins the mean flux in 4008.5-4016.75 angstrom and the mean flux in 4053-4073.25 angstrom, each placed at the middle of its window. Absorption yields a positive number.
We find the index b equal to 0.7 angstrom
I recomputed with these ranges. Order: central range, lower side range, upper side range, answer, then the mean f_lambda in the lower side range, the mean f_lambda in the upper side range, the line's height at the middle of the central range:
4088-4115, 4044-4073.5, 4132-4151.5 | 2.6 angstrom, 4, 4.88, 4.45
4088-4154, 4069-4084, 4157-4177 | -0.9 angstrom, 3.89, 4.83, 4.35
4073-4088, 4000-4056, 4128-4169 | 0.9 angstrom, 3.58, 4.77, 4.09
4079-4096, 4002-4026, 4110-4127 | 1.2 angstrom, 3.48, 4.49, 4.19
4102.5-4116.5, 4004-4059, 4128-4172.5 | 0.6 angstrom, 3.62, 4.79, 4.39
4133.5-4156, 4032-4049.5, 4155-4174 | -1.2 angstrom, 3.6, 4.81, 4.62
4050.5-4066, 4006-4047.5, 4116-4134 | -1.2 angstrom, 3.49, 4.48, 3.81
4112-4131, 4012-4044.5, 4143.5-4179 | -0.2 angstrom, 3.48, 4.83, 4.43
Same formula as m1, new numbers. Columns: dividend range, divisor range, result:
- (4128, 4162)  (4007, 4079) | 1.29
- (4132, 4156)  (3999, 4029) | 1.41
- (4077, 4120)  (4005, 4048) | 1.15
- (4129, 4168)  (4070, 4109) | 1.23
